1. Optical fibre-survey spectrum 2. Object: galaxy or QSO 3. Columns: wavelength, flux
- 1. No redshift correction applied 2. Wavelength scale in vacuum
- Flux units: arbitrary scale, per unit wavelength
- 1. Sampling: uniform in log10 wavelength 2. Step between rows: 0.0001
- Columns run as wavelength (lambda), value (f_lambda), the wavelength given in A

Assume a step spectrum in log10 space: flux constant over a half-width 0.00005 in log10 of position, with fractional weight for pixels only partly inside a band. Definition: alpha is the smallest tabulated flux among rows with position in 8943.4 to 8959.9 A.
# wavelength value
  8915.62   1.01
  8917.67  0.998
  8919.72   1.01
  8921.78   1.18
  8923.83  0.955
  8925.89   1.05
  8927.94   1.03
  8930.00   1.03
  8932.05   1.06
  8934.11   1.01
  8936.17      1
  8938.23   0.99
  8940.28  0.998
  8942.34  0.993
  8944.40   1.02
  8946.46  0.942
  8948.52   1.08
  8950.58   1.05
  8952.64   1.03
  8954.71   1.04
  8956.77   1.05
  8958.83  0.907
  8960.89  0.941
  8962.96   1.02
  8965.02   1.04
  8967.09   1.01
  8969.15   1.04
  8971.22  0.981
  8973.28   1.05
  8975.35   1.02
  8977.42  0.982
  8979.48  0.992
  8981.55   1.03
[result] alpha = 0.907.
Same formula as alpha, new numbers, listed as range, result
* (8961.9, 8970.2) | 1.01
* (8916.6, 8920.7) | 0.998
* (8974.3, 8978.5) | 0.982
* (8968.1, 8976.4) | 0.981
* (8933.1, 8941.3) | 0.99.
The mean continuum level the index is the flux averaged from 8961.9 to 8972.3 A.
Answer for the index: 1.02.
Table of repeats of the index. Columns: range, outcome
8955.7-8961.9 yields 0.968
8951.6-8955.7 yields 1.03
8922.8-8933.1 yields 1.03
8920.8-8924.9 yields 1.07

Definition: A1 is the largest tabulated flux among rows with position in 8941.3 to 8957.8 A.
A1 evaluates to 1.08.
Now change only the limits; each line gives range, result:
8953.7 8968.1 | 1.05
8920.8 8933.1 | 1.18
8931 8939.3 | 1.06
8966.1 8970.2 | 1.04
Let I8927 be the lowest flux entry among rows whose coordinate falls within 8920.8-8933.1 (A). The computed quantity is 0.955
